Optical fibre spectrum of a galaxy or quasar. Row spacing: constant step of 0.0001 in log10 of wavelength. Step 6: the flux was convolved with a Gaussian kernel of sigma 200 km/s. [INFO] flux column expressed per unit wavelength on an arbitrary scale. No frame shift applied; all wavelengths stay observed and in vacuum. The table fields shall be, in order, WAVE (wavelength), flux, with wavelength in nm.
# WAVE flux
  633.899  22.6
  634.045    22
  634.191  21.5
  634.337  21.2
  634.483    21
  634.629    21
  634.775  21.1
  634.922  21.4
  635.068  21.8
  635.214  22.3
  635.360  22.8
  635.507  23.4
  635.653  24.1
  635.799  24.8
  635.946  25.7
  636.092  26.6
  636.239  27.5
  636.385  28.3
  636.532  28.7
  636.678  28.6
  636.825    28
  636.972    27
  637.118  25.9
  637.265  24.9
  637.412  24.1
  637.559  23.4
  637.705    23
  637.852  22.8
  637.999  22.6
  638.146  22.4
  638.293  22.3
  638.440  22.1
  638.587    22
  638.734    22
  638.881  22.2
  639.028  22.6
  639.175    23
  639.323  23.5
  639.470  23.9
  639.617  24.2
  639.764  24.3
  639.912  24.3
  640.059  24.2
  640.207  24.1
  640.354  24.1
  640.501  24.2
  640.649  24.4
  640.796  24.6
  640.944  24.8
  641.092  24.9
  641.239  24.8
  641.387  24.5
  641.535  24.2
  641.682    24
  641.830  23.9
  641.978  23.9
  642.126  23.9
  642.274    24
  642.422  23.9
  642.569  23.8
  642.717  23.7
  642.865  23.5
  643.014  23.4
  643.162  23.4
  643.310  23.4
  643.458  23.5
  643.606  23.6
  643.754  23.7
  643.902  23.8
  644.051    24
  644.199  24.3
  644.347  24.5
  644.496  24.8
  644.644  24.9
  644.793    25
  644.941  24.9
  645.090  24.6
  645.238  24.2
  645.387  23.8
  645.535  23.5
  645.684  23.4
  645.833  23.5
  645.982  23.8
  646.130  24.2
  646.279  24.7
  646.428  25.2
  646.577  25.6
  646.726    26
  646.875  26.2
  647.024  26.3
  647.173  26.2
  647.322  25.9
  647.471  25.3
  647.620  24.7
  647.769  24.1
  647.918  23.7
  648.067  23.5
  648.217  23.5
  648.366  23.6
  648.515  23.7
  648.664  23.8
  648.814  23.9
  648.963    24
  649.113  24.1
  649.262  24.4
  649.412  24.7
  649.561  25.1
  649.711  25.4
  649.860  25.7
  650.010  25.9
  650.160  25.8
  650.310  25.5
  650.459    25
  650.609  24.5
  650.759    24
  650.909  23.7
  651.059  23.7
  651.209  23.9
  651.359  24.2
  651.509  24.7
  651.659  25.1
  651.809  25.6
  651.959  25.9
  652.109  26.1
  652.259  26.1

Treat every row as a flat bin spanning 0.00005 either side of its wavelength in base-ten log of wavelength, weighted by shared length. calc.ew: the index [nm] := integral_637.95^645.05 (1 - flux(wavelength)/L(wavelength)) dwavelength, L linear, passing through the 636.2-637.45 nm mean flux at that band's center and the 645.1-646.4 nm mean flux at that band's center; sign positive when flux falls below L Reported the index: 0.45 nm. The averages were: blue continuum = 27.1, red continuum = 24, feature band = 23.8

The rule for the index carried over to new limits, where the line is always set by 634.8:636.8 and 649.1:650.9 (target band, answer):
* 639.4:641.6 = 0.06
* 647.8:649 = 0.06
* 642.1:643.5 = 0.08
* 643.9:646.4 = 0.08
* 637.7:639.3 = 0.16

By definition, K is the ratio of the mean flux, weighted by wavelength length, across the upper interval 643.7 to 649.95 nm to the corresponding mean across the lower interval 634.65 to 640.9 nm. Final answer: 1.02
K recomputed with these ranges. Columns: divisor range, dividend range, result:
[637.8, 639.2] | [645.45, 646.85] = 1.09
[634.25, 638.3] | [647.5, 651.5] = 1.01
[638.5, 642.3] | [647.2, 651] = 1.03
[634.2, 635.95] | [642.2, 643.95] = 1.06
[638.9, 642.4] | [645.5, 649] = 1.02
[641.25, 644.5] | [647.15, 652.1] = 1.03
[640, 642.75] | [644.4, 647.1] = 1.02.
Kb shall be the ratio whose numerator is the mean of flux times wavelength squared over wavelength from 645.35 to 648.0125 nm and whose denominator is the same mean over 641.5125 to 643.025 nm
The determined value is 1.05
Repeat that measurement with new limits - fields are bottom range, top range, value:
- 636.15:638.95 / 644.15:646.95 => 1.02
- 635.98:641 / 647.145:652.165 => 1.04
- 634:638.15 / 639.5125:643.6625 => 1.01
